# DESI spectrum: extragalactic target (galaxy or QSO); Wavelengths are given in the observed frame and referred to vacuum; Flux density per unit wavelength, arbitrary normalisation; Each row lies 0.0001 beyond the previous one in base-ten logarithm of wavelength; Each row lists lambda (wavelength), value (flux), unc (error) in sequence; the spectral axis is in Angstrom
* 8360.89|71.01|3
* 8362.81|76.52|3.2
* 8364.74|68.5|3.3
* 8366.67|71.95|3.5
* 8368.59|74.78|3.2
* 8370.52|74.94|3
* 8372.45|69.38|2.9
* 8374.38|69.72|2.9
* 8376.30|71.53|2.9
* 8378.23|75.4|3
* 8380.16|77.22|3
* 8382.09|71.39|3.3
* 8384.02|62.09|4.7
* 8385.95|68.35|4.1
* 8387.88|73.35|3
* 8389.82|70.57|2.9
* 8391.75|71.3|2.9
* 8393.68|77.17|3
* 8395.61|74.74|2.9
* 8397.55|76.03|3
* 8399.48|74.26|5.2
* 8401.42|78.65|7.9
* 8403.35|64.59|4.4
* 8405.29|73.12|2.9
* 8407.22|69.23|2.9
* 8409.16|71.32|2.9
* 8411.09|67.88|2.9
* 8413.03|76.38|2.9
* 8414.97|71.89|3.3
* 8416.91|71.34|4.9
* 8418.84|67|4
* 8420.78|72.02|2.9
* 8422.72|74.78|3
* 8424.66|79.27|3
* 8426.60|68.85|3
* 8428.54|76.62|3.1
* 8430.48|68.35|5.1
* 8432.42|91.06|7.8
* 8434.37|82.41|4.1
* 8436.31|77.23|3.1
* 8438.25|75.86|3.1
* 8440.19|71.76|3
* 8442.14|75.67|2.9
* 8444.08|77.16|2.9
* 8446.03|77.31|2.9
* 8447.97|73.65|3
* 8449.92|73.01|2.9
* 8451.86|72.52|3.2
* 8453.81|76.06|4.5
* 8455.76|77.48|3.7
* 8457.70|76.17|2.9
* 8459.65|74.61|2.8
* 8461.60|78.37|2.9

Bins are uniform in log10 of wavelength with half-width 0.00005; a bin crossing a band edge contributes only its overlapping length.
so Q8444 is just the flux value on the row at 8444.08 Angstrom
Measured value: 77.16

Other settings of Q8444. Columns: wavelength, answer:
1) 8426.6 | 68.85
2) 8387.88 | 73.35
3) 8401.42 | 78.65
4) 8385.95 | 68.35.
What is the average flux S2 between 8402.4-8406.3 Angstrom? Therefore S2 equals 68.9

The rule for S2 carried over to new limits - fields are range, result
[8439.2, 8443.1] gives 73.7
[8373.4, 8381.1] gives 73.5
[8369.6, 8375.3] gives 71.3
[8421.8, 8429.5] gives 74.9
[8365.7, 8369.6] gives 73.4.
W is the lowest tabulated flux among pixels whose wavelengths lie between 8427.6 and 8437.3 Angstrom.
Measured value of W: 68.35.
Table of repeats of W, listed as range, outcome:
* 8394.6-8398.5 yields 74.74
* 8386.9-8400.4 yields 70.57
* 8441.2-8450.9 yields 73.01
